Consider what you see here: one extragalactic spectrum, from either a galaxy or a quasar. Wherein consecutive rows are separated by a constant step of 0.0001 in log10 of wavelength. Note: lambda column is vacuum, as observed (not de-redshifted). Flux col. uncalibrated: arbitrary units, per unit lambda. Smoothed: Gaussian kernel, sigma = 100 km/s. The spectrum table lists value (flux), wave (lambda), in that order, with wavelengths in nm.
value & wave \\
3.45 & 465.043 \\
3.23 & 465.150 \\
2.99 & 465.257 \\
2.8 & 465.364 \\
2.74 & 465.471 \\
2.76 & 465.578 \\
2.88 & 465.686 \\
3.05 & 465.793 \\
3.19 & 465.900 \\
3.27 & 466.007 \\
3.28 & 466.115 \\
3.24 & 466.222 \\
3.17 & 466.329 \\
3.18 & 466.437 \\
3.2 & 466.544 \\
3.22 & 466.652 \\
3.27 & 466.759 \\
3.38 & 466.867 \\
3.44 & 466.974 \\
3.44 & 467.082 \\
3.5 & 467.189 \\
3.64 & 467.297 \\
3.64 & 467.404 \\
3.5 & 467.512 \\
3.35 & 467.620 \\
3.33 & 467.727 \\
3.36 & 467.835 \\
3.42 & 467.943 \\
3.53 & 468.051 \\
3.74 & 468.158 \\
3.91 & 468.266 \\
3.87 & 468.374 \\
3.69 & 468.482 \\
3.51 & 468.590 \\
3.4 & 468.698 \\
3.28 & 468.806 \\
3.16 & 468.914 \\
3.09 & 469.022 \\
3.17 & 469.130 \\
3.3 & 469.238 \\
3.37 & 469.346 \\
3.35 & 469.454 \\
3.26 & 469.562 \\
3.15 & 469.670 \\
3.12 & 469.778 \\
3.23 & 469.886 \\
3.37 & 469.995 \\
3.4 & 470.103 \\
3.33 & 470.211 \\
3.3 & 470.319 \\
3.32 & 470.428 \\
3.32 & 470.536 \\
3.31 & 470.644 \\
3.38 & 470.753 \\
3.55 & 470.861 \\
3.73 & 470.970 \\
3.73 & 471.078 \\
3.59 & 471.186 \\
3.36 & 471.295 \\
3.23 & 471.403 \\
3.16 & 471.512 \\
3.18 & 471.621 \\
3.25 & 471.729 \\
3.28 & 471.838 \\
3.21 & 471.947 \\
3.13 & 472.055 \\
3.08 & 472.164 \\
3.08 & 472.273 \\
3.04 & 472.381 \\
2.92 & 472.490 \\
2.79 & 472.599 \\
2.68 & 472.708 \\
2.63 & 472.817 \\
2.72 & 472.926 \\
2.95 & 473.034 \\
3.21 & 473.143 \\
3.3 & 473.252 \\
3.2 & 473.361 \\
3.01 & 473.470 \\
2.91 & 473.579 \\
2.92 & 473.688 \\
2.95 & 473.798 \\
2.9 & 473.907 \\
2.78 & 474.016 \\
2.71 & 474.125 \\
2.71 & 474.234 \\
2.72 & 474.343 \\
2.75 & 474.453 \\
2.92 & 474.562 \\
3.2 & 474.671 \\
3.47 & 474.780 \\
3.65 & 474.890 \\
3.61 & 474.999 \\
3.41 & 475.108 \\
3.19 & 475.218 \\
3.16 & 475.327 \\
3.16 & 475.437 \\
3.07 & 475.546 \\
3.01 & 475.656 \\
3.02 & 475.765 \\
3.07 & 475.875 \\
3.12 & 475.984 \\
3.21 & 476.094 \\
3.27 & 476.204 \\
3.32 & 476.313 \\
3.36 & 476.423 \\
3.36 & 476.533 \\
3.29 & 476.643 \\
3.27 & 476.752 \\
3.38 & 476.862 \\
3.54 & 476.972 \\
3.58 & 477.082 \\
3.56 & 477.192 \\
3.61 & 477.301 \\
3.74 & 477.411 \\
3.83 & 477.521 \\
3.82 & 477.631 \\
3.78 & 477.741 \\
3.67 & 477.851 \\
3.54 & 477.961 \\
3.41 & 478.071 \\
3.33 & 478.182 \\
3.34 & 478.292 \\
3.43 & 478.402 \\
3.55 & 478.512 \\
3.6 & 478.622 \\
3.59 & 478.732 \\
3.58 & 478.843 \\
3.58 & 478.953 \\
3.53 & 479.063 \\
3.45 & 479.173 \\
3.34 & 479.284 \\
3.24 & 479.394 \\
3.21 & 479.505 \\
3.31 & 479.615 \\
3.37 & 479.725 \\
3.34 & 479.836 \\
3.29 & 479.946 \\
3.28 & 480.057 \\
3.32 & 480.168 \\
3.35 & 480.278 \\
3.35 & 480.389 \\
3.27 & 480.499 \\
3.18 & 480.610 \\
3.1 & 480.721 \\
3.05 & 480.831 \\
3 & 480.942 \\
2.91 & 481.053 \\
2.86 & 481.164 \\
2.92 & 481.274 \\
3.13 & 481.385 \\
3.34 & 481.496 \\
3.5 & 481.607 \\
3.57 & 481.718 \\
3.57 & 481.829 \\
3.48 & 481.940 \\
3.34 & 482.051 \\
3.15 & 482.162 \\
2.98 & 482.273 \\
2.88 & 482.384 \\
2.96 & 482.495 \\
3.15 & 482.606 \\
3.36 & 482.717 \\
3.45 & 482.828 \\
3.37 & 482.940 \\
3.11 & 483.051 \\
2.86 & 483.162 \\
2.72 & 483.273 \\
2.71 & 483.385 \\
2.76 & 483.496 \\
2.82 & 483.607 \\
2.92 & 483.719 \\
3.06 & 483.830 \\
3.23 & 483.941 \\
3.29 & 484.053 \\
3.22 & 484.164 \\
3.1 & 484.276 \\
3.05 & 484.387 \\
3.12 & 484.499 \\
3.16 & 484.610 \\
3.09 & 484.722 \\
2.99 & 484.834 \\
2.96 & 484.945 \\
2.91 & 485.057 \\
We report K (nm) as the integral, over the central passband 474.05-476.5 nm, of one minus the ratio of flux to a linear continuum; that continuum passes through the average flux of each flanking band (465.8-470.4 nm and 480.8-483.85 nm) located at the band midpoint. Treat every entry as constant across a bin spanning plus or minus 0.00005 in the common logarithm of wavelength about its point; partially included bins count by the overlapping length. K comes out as 0.07 nm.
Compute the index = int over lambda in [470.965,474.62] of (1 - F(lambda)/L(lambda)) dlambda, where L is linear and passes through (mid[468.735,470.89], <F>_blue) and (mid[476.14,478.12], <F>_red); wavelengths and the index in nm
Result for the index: 0.36 nm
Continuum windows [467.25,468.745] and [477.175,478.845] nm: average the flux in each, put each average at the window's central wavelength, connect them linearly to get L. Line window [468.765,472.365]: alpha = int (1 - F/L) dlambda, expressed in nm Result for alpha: 0.28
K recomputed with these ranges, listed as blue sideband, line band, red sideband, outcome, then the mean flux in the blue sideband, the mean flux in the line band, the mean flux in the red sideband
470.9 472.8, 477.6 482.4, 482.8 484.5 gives -0.39 nm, 3.19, 3.34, 3.04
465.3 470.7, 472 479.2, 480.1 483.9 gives -0.05 nm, 3.31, 3.24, 3.13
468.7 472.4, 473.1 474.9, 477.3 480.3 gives 0.20 nm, 3.29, 3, 3.48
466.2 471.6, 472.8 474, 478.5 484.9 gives 0.13 nm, 3.39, 2.98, 3.2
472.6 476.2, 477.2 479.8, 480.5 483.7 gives -0.37 nm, 3.04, 3.52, 3.11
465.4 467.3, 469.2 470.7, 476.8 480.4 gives -0.01 nm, 3.2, 3.3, 3.48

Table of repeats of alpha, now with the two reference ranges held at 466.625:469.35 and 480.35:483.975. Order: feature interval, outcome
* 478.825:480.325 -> -0.09 nm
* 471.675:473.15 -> 0.16 nm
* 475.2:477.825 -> -0.10 nm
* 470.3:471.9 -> 0.00 nm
